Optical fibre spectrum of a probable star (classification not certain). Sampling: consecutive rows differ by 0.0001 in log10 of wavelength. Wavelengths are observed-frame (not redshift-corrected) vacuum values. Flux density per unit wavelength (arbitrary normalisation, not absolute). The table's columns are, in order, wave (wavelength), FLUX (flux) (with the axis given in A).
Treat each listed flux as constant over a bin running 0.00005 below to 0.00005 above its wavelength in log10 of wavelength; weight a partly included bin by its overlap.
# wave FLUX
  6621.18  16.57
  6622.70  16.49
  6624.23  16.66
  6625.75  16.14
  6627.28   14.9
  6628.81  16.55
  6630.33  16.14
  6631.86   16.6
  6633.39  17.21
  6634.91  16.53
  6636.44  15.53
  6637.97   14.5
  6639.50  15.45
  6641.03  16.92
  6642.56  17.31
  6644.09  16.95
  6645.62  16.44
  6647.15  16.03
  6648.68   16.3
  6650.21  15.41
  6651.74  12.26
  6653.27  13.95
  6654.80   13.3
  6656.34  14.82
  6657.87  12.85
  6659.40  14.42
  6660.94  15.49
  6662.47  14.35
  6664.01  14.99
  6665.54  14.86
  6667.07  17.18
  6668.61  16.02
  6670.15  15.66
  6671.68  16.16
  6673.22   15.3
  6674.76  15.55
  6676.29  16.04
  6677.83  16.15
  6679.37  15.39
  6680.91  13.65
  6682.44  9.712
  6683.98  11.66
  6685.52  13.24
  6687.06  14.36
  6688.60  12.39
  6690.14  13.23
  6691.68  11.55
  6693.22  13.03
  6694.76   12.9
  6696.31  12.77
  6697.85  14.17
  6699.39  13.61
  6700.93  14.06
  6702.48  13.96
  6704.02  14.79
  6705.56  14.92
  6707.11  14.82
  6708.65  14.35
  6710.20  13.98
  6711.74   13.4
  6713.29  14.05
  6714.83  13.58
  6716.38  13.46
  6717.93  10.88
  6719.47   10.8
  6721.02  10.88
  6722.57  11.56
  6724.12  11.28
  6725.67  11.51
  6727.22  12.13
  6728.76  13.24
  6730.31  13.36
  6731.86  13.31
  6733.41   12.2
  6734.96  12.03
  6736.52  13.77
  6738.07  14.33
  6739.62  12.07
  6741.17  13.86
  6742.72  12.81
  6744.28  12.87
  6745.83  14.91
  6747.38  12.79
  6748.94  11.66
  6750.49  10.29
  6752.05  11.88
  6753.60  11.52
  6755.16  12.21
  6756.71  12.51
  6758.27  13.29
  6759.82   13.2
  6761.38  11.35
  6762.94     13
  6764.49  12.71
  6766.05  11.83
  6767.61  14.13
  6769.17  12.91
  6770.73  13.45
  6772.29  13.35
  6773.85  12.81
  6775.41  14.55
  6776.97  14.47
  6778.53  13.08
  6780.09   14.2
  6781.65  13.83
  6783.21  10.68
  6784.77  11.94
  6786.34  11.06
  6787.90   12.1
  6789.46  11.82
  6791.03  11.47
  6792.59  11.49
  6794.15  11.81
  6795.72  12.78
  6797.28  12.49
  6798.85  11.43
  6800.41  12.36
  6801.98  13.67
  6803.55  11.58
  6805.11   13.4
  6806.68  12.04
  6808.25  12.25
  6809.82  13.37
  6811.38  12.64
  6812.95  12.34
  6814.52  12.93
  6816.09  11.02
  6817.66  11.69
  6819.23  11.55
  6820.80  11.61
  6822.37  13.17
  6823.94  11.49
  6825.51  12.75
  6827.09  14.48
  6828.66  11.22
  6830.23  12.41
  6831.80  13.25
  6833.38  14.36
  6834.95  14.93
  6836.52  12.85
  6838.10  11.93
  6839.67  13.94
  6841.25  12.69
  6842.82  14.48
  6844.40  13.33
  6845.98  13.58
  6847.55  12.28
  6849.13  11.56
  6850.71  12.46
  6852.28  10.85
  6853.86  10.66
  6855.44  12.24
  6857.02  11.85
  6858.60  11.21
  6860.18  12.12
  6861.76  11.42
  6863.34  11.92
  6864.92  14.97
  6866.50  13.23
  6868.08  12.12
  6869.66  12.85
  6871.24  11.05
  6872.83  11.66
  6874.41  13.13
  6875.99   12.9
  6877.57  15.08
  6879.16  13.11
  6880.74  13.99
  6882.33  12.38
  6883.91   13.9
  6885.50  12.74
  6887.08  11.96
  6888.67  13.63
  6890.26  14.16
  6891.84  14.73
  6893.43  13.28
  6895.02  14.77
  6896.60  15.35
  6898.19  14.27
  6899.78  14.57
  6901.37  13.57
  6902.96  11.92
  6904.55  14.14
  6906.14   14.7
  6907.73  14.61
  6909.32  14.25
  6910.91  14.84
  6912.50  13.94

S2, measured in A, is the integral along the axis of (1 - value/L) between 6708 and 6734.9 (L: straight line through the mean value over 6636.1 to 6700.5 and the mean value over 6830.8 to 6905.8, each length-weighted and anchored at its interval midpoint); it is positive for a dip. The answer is 3.0 A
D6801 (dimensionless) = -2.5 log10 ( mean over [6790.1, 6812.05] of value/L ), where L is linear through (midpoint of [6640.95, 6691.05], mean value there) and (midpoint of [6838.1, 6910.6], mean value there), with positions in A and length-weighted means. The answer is 0.11 mag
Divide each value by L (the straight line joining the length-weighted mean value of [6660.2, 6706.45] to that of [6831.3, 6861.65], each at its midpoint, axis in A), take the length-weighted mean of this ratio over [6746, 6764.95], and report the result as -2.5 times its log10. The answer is 0.10 mag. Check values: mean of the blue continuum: 14.2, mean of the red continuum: 12.6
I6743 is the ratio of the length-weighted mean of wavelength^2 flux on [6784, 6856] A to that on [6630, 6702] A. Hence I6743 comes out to 0.88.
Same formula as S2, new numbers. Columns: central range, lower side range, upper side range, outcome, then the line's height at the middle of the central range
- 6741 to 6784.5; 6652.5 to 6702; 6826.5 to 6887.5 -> 2.1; 13.5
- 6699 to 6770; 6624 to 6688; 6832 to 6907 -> 7.7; 14.4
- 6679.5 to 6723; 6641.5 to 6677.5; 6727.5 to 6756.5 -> 2.7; 14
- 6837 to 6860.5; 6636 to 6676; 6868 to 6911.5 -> 2.6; 13.9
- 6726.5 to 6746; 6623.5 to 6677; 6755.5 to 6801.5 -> 0.7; 13.6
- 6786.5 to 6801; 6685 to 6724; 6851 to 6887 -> 1.0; 12.8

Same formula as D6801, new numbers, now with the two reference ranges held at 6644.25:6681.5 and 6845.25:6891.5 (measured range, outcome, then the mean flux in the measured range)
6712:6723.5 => 0.18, 12.2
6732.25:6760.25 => 0.12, 12.7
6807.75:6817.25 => 0.08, 12.4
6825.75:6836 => -0.03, 13.4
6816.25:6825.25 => 0.11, 11.9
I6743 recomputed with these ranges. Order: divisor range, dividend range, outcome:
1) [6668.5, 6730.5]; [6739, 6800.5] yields 0.95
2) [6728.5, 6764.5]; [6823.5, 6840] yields 1.05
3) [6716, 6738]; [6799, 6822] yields 1.03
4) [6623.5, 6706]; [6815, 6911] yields 0.93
